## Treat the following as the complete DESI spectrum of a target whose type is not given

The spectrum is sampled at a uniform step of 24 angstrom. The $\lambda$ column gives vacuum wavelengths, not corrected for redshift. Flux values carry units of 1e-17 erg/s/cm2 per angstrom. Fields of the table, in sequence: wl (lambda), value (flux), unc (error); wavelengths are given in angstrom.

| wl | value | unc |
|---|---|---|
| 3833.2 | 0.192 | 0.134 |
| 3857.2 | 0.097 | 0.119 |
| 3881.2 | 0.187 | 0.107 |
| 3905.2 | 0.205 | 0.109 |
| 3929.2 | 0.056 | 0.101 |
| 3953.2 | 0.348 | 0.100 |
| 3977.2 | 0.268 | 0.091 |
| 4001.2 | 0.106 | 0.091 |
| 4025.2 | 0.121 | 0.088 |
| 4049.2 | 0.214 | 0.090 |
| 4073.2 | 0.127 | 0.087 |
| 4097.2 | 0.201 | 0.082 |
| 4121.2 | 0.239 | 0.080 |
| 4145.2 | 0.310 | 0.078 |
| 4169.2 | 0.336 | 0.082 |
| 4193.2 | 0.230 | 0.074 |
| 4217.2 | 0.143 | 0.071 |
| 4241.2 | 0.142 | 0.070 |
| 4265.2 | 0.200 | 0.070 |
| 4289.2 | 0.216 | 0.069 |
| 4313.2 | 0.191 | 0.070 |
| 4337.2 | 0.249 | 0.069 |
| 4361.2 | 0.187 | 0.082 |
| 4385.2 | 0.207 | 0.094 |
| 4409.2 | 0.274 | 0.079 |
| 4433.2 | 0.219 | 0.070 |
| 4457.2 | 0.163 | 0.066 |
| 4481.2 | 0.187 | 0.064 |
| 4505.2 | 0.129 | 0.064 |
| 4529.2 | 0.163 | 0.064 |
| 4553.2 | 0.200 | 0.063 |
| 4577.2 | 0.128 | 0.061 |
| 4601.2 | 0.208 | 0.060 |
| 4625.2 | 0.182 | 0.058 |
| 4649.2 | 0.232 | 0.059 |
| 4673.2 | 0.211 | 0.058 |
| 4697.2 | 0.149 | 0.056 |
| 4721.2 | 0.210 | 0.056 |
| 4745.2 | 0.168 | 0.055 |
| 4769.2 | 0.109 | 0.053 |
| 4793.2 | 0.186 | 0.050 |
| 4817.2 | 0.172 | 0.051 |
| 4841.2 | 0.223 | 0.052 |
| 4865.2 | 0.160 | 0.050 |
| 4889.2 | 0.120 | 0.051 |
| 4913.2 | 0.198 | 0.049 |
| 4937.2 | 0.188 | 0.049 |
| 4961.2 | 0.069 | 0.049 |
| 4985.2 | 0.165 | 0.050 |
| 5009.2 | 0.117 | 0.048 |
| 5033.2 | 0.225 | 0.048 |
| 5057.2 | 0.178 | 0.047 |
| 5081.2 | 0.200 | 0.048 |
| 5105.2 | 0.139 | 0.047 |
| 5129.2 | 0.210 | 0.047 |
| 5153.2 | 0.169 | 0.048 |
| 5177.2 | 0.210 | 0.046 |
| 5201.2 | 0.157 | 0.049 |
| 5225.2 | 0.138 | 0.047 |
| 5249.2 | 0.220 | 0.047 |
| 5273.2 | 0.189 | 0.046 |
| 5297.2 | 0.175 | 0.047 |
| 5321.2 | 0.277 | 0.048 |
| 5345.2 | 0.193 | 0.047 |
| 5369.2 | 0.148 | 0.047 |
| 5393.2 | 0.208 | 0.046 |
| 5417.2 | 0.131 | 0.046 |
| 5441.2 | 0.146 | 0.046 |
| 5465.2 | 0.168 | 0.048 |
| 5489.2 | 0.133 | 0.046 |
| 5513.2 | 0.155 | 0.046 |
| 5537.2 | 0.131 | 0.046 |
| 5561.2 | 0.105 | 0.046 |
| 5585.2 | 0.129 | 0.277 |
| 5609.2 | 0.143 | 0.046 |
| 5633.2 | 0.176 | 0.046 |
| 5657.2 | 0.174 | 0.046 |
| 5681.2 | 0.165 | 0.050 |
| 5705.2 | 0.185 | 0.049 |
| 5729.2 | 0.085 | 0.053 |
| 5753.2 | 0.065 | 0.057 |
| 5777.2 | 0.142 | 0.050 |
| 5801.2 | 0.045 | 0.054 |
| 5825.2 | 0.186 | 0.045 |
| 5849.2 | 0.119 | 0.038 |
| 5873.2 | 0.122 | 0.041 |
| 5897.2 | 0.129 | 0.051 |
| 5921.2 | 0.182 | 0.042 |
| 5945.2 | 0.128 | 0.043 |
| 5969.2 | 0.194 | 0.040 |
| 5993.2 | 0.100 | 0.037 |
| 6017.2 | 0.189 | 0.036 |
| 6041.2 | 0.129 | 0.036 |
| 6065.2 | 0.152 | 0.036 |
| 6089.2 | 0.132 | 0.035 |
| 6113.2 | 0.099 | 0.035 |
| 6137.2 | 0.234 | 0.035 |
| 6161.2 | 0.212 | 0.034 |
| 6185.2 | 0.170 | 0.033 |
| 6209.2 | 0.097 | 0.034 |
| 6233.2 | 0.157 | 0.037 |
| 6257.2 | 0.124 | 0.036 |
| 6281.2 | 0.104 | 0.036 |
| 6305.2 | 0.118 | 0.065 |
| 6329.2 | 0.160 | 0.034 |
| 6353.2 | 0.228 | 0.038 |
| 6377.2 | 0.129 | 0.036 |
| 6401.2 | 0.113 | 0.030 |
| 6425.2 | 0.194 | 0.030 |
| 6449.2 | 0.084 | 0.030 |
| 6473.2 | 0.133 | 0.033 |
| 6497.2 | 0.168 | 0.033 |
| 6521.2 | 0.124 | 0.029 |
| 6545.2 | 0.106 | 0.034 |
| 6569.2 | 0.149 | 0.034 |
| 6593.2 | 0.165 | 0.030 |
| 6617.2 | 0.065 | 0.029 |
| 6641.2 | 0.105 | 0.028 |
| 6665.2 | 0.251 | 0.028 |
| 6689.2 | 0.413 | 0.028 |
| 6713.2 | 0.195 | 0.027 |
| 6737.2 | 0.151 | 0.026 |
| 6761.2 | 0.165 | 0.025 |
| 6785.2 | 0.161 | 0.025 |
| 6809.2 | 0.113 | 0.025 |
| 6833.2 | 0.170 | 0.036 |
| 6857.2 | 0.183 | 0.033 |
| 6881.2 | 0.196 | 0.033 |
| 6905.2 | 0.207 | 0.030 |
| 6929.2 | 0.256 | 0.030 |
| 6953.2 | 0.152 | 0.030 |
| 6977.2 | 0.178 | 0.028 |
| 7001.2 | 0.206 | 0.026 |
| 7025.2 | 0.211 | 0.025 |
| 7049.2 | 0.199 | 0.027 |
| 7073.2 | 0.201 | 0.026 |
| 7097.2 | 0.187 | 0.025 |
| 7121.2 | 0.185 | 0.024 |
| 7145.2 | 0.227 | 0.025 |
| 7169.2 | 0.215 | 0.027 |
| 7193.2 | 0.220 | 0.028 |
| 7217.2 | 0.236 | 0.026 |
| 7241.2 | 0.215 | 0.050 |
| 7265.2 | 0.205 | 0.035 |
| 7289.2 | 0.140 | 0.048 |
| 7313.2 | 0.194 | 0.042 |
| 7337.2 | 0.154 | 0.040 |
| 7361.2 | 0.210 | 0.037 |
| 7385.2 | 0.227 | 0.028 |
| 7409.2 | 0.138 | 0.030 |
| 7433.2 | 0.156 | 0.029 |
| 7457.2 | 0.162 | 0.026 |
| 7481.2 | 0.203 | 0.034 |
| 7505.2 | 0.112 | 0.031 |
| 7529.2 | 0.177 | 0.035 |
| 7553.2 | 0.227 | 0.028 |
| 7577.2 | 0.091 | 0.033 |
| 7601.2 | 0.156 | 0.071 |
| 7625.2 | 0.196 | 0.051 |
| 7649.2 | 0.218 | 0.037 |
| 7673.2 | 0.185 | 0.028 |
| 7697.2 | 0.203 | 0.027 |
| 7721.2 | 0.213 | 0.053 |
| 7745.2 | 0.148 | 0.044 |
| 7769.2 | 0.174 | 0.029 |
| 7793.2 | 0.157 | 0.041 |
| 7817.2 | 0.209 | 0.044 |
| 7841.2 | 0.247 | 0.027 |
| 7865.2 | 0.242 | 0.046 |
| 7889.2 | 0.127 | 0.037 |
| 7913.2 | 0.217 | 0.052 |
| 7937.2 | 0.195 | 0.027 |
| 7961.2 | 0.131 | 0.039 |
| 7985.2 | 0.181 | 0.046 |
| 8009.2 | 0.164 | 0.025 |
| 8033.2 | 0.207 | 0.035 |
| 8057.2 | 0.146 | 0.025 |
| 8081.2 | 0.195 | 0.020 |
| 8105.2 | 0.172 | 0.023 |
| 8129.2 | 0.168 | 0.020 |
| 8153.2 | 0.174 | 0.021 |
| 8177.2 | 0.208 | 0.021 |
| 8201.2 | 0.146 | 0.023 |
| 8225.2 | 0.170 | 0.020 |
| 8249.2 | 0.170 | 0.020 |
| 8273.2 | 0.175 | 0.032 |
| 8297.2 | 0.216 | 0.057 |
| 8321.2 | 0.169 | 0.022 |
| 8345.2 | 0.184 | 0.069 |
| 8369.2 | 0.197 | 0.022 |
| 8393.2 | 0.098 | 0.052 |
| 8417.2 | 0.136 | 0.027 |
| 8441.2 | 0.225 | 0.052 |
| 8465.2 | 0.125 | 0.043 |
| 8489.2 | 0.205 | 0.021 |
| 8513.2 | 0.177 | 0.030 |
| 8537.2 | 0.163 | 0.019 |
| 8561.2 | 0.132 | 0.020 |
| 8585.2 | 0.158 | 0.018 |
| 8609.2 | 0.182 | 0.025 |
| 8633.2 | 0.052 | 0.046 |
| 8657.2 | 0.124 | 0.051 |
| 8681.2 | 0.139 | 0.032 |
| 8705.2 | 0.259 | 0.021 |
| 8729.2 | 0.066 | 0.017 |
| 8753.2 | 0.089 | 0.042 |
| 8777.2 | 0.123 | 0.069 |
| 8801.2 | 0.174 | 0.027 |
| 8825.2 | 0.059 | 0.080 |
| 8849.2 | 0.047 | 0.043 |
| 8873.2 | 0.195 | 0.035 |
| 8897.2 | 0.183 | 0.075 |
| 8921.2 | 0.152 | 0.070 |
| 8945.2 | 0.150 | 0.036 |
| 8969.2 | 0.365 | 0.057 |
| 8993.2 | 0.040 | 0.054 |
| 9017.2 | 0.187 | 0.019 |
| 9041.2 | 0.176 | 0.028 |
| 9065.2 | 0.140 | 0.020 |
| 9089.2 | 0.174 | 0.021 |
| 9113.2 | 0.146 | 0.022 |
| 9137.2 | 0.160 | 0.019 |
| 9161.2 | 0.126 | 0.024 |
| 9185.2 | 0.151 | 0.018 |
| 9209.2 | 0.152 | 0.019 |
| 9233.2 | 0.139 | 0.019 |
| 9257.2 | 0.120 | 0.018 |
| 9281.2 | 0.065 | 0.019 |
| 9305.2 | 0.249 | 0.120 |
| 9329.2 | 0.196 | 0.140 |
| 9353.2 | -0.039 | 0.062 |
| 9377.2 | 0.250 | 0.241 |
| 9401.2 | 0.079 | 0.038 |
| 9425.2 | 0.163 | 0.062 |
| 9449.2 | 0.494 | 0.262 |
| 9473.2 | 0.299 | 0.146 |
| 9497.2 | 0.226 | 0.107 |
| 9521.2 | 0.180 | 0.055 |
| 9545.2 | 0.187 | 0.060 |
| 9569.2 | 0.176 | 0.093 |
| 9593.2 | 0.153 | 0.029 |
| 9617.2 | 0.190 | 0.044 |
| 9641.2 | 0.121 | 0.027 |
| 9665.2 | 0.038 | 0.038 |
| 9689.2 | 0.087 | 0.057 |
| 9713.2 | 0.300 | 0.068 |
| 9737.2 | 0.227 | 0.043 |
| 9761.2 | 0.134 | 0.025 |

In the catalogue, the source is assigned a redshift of 0.79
